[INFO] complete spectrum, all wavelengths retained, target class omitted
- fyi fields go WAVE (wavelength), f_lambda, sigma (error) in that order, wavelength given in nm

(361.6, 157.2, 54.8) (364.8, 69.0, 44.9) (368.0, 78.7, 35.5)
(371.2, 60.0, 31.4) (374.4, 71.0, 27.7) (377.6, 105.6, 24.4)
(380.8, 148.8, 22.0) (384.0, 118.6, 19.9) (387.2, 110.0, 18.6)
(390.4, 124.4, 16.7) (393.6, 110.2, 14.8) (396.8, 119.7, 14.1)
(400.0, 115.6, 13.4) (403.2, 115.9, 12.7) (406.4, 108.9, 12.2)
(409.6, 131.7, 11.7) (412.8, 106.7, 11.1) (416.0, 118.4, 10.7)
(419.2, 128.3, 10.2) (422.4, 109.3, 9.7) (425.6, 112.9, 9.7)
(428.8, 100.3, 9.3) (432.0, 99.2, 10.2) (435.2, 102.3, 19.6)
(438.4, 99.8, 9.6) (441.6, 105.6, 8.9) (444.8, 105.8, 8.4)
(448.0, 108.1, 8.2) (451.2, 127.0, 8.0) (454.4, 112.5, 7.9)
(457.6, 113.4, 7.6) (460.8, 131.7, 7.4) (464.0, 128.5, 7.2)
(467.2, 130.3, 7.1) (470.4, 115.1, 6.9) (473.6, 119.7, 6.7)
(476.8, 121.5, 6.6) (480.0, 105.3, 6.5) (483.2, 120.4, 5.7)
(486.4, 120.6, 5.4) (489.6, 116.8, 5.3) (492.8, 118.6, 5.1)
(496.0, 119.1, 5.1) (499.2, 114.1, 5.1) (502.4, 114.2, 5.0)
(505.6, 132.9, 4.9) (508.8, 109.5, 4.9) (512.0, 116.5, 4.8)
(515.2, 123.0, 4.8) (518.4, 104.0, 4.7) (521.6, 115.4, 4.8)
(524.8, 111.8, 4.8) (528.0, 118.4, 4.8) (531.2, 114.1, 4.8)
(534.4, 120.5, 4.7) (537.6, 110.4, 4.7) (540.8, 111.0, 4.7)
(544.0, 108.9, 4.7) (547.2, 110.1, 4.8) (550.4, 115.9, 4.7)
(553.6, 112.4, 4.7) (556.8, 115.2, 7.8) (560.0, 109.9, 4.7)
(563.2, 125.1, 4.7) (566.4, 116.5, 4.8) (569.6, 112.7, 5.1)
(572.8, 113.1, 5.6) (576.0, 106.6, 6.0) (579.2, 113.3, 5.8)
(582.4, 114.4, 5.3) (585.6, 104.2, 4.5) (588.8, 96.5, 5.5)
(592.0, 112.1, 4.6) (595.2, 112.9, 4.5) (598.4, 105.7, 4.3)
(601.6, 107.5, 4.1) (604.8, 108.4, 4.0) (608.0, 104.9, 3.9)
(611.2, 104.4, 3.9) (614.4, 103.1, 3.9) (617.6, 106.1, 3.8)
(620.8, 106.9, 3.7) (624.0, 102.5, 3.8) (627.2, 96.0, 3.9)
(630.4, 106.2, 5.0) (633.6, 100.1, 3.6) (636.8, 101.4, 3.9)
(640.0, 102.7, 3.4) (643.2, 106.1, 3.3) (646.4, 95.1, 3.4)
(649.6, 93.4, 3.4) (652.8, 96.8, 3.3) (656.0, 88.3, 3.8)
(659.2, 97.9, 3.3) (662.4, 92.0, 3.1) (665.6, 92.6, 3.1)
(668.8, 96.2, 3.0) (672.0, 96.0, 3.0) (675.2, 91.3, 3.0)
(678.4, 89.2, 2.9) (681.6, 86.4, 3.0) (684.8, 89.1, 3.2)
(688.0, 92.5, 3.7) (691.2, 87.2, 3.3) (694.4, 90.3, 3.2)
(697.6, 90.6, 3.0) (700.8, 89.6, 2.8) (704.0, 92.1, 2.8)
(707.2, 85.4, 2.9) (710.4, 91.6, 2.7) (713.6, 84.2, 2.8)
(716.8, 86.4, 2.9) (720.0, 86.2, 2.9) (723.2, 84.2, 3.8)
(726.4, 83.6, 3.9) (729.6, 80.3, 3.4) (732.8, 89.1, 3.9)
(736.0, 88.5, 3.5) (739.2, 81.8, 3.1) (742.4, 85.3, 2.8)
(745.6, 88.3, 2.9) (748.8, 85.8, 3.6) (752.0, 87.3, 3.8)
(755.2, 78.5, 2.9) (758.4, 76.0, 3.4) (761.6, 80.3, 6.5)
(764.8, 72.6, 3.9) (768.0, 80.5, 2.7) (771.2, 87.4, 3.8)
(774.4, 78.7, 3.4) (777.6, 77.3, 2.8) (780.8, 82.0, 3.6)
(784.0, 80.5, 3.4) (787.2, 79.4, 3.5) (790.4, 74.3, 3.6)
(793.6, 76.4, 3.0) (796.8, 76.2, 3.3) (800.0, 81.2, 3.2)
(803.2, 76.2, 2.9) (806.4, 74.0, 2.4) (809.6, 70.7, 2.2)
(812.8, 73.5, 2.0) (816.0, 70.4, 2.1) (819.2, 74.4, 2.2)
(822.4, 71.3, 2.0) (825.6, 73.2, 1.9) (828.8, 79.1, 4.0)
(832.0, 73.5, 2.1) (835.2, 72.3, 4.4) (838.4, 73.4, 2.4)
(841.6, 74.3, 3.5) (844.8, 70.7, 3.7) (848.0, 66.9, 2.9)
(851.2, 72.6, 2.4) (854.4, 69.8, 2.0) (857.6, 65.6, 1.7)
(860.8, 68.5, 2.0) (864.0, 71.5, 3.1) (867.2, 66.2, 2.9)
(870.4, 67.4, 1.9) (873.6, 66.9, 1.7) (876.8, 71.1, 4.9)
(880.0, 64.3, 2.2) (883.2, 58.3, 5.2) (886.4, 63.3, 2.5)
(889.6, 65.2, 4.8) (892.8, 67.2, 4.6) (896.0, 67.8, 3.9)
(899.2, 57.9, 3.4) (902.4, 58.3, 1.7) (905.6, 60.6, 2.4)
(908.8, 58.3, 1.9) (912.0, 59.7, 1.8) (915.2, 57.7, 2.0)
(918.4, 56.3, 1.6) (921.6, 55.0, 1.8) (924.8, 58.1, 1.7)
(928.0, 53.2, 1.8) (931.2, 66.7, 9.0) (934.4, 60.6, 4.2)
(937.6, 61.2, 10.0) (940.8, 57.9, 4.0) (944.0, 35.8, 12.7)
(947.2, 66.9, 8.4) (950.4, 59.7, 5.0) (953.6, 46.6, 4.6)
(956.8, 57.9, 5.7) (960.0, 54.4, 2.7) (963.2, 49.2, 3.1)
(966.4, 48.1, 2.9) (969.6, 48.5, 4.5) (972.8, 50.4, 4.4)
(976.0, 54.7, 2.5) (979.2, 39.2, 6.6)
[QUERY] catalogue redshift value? 0.00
